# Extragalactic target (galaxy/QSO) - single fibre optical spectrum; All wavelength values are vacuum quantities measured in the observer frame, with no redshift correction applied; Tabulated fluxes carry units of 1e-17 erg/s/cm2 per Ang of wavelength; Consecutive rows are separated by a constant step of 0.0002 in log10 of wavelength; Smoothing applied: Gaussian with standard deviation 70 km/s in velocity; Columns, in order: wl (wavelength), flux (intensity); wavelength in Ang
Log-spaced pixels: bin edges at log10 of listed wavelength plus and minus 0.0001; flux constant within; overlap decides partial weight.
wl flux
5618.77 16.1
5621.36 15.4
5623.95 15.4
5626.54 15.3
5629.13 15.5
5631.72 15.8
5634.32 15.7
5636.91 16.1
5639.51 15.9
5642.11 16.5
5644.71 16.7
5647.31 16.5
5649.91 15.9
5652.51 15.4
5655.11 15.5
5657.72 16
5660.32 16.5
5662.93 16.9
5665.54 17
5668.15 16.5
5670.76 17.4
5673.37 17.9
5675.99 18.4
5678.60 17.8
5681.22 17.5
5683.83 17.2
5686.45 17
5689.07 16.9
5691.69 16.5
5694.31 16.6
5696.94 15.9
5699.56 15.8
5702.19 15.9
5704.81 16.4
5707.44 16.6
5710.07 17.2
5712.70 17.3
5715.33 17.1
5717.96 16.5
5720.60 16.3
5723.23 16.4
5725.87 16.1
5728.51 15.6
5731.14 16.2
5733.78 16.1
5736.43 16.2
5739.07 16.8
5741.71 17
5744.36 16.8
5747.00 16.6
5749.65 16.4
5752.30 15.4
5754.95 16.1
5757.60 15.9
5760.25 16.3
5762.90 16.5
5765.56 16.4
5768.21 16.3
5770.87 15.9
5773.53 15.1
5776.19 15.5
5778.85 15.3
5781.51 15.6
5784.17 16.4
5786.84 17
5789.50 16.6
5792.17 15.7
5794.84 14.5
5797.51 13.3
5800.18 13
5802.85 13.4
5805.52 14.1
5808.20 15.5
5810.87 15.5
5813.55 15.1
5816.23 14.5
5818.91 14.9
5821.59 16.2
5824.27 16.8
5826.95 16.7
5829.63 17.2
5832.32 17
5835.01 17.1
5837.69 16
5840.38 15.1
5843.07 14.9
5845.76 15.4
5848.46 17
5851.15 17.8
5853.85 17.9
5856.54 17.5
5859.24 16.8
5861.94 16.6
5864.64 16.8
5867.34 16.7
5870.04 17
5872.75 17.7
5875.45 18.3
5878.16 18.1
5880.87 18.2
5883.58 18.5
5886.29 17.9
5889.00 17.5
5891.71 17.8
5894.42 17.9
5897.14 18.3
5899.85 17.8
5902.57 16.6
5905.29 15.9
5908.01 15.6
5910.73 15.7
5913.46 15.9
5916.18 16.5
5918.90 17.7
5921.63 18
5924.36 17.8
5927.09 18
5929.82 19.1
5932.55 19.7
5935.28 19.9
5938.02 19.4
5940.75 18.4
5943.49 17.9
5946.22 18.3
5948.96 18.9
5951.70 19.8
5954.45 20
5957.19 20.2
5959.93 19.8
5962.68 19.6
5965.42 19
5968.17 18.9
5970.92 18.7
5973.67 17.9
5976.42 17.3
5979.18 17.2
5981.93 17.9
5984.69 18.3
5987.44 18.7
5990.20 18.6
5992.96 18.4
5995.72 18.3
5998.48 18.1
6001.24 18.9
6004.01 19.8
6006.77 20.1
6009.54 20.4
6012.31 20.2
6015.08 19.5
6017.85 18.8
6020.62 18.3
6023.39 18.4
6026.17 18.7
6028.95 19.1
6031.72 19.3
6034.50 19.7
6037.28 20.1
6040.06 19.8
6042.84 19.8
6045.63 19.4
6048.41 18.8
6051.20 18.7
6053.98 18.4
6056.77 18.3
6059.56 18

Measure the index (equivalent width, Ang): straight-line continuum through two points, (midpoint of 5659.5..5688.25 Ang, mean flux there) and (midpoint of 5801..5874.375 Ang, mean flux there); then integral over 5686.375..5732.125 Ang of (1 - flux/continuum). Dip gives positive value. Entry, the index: 1.6 Ang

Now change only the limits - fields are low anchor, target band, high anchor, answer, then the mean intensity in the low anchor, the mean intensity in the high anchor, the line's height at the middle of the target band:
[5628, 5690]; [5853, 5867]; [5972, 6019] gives 0.6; 16.6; 18.7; 17.9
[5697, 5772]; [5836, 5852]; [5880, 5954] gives 1.2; 16.4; 17.9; 17.3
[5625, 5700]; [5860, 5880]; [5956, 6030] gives 0.7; 16.5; 18.9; 18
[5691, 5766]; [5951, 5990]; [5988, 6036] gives -0.2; 16.4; 19.1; 18.7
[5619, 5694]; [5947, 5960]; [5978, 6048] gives -0.7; 16.5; 19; 18.6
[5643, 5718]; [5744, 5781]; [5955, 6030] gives 2.7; 16.7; 18.9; 17.3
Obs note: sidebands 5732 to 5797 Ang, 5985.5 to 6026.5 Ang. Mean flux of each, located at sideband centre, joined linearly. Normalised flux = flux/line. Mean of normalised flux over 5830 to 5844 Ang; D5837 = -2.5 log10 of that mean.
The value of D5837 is 0.05 mag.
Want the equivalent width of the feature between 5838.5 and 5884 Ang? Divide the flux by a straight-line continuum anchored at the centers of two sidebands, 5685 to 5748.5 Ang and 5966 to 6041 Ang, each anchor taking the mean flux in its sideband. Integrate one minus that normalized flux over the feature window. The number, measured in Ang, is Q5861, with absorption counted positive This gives 1.7 Ang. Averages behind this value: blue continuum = 16.5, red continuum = 18.9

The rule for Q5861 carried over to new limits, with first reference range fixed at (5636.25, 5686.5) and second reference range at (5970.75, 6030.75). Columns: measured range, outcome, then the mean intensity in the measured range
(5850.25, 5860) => 0.2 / 17.5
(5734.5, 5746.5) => 0.4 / 16.7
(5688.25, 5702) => 0.5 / 16.3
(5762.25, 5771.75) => 0.6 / 16.3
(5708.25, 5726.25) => 0.3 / 16.7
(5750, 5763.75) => 1.0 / 16.1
